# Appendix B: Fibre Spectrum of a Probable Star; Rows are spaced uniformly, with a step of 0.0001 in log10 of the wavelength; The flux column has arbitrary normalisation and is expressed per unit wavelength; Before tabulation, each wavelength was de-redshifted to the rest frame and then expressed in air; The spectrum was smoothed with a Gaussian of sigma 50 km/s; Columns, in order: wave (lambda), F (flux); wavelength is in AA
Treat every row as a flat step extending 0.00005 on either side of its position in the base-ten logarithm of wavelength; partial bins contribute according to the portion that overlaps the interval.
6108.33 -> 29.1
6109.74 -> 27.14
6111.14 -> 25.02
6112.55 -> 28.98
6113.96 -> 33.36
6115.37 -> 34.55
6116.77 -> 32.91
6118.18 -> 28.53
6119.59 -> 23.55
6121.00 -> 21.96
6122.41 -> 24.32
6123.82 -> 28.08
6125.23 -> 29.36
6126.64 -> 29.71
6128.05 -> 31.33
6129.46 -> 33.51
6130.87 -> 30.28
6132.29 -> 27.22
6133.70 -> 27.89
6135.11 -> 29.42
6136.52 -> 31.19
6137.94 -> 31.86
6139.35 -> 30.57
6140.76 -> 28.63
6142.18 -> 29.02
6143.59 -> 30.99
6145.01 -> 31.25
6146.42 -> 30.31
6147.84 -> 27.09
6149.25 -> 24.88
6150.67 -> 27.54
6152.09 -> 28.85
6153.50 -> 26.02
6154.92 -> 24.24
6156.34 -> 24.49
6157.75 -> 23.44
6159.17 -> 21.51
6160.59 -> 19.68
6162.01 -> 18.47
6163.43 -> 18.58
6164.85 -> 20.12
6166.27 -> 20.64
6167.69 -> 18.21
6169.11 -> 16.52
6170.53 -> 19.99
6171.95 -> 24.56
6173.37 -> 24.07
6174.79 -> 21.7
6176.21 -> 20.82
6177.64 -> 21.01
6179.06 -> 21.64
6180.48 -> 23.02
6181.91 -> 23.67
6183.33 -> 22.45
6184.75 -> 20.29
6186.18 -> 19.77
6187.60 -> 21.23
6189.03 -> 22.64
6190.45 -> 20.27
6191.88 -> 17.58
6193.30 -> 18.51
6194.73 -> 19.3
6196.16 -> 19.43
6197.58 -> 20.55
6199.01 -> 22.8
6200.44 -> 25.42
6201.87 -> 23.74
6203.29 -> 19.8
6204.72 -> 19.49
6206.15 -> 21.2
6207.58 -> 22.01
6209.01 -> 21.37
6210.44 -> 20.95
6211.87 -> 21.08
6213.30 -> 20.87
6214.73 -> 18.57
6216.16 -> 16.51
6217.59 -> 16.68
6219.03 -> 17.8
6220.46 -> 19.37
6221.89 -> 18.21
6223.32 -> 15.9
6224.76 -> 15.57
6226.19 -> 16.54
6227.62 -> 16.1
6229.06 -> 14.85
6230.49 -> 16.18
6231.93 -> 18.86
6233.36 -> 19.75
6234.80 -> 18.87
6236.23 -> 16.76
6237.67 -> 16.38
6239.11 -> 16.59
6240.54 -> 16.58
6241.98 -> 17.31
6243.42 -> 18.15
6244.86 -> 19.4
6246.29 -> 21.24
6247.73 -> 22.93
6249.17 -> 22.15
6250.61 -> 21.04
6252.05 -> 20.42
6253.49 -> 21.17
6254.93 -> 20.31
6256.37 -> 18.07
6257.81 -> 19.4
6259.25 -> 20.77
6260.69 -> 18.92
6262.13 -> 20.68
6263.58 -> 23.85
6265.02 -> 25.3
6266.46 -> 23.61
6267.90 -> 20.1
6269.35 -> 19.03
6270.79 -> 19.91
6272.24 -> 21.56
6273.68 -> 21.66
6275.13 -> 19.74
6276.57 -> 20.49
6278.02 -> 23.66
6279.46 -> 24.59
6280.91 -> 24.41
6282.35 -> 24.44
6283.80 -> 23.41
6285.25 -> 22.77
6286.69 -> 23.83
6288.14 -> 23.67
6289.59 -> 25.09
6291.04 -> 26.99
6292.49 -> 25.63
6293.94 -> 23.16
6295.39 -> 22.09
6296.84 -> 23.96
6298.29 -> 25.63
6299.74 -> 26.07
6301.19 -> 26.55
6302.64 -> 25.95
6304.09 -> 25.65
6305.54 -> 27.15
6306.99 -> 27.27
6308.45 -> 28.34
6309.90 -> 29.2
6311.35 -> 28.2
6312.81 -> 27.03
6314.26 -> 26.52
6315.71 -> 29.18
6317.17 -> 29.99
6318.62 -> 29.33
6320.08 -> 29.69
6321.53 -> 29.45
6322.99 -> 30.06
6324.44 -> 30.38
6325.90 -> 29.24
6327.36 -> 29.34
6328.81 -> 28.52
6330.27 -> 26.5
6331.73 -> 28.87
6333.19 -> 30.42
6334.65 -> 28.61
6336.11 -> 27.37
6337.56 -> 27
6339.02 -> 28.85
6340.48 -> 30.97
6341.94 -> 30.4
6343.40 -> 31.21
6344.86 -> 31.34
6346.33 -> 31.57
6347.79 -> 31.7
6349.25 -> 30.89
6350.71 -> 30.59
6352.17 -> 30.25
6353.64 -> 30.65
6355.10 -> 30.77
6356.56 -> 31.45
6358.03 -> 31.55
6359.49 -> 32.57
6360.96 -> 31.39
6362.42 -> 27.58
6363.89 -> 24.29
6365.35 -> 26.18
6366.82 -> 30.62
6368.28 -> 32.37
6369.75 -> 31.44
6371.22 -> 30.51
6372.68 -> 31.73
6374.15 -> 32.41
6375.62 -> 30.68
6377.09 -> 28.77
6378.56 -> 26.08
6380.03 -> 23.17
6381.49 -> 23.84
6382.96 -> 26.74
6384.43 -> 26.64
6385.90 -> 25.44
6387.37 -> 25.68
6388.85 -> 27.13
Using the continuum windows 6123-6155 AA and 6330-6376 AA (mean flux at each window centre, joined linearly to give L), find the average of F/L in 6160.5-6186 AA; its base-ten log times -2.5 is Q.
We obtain 0.37 mag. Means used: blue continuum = 29.2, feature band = 20.9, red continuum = 30.1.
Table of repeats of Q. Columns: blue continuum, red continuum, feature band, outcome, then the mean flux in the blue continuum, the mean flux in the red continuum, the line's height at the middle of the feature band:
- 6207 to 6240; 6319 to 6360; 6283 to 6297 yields 0.04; 18.1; 30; 24.9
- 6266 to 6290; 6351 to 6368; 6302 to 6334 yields -0.10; 22.4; 29.8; 26.1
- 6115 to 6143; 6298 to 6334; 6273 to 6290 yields 0.22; 29.1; 28.2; 28.4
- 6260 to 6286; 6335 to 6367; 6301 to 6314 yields -0.07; 22.1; 29.9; 25.6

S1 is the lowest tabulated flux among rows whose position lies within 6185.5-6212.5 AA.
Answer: 17.58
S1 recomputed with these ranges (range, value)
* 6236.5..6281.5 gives 16.38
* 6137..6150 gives 24.88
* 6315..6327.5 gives 29.18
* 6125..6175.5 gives 16.52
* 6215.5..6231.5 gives 14.85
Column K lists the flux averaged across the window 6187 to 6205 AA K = 20.9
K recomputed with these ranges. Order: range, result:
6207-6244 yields 18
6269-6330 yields 25.7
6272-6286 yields 22.7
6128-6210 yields 23.7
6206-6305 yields 20.9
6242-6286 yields 21.4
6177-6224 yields 20.4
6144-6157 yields 27.3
